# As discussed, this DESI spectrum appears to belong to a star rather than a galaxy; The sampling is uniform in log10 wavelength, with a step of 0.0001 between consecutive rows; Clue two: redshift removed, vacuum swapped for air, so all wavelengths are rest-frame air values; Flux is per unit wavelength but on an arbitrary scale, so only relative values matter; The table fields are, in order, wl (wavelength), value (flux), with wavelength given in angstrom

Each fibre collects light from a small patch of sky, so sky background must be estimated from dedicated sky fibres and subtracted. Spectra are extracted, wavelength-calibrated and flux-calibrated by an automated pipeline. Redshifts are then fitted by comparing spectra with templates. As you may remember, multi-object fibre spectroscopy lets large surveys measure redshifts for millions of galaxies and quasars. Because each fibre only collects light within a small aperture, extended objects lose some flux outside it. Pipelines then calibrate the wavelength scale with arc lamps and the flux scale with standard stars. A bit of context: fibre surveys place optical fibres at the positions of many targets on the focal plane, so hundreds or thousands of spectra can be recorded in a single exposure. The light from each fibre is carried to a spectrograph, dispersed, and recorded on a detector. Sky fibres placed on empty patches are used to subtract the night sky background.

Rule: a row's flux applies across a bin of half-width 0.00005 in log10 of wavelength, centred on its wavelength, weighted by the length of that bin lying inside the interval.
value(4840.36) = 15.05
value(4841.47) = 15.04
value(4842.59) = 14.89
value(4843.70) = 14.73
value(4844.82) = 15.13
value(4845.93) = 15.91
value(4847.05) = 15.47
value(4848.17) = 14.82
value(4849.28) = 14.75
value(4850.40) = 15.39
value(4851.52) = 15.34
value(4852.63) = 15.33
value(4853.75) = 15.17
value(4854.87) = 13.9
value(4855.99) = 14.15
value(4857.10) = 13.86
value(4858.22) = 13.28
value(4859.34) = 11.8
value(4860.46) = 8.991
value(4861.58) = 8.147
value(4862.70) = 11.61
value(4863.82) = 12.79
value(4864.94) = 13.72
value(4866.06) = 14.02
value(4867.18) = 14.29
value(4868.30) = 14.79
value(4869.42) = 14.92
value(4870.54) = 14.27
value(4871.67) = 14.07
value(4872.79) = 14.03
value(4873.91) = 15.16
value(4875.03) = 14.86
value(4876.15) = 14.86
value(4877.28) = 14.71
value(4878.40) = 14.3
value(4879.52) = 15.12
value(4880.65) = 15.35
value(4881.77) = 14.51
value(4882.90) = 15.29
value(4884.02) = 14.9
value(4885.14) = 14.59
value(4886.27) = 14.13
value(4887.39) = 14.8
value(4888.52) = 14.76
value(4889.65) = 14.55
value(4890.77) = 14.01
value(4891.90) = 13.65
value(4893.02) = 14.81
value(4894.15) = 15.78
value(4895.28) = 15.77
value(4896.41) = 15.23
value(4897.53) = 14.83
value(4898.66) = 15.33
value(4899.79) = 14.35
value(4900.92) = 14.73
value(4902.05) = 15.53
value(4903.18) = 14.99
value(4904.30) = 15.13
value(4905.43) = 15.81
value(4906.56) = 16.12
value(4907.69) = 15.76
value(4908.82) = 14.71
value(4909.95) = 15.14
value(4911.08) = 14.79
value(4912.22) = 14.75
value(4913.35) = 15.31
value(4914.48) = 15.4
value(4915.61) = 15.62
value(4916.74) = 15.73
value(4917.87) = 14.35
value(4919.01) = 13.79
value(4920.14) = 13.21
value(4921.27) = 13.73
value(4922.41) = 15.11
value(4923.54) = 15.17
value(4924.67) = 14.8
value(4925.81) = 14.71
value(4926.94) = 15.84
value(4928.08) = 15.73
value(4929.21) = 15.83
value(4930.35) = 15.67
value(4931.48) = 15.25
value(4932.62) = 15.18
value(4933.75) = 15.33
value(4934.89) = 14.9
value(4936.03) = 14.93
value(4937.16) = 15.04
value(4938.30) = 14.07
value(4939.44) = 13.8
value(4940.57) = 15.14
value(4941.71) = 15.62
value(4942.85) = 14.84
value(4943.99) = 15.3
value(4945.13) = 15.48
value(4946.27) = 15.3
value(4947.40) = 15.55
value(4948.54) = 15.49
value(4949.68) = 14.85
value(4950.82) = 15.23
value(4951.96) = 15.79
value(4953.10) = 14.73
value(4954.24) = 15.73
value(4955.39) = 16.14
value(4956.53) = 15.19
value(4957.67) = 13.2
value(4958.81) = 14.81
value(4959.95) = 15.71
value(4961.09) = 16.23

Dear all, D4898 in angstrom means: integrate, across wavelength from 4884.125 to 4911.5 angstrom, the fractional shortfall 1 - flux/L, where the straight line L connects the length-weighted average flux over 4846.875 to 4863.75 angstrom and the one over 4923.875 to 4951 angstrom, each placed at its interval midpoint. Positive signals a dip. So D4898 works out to -1.3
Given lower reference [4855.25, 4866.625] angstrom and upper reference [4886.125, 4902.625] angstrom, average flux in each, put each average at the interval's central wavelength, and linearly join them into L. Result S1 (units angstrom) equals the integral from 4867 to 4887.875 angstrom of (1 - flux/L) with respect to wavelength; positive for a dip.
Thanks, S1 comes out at -1.8 angstrom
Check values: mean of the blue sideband 12.3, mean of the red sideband 14.8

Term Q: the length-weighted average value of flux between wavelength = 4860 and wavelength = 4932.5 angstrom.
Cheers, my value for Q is 14.6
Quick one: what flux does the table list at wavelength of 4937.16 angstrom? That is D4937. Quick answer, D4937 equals 15.04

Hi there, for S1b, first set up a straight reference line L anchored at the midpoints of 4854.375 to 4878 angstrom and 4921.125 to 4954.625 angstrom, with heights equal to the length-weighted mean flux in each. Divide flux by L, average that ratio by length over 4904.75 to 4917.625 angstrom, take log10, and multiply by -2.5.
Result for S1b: -0.06 mag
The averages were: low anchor 13.4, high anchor 15.2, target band 15.3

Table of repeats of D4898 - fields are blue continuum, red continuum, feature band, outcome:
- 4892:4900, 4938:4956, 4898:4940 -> 0.4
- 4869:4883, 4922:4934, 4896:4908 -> -0.2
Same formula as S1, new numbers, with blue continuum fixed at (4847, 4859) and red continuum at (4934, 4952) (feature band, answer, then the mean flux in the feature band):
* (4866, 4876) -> 0.11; 14.5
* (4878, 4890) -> -0.01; 14.8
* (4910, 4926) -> 0.19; 14.8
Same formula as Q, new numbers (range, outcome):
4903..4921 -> 15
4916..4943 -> 14.9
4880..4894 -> 14.6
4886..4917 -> 15.1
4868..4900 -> 14.8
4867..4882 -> 14.7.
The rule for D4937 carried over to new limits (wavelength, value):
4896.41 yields 15.23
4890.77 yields 14.01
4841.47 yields 15.04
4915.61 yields 15.62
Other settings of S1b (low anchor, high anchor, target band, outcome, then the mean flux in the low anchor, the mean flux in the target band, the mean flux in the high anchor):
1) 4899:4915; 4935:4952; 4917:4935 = 0.014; 15.2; 14.9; 15.1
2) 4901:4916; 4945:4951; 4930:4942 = 0.025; 15.3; 15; 15.3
